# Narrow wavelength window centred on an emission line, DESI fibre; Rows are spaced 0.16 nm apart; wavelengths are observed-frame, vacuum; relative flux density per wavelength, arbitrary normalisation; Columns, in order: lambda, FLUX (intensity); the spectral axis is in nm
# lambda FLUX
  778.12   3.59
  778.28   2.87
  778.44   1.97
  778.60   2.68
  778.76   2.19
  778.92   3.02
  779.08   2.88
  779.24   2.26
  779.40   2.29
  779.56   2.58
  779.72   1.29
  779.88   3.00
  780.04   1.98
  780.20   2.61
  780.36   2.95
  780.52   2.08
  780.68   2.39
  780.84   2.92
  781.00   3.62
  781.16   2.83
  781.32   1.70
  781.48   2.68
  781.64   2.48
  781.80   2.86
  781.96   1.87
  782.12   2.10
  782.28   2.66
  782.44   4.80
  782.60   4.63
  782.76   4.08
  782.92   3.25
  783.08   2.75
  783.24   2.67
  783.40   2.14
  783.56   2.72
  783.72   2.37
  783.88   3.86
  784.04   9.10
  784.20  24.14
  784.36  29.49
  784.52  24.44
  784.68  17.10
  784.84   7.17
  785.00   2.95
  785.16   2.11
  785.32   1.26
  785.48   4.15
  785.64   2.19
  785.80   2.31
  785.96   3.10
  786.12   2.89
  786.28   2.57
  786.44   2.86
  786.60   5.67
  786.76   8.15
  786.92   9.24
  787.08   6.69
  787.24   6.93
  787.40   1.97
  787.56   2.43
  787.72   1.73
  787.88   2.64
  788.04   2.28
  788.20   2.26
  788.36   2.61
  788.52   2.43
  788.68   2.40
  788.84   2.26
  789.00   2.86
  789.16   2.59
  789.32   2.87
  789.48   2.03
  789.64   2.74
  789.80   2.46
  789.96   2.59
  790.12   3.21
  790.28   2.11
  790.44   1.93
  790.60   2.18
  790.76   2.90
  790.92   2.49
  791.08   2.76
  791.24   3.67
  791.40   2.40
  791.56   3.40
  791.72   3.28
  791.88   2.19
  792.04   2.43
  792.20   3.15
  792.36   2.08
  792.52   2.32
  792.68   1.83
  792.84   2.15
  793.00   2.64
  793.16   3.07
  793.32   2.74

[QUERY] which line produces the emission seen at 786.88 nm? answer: [N II]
